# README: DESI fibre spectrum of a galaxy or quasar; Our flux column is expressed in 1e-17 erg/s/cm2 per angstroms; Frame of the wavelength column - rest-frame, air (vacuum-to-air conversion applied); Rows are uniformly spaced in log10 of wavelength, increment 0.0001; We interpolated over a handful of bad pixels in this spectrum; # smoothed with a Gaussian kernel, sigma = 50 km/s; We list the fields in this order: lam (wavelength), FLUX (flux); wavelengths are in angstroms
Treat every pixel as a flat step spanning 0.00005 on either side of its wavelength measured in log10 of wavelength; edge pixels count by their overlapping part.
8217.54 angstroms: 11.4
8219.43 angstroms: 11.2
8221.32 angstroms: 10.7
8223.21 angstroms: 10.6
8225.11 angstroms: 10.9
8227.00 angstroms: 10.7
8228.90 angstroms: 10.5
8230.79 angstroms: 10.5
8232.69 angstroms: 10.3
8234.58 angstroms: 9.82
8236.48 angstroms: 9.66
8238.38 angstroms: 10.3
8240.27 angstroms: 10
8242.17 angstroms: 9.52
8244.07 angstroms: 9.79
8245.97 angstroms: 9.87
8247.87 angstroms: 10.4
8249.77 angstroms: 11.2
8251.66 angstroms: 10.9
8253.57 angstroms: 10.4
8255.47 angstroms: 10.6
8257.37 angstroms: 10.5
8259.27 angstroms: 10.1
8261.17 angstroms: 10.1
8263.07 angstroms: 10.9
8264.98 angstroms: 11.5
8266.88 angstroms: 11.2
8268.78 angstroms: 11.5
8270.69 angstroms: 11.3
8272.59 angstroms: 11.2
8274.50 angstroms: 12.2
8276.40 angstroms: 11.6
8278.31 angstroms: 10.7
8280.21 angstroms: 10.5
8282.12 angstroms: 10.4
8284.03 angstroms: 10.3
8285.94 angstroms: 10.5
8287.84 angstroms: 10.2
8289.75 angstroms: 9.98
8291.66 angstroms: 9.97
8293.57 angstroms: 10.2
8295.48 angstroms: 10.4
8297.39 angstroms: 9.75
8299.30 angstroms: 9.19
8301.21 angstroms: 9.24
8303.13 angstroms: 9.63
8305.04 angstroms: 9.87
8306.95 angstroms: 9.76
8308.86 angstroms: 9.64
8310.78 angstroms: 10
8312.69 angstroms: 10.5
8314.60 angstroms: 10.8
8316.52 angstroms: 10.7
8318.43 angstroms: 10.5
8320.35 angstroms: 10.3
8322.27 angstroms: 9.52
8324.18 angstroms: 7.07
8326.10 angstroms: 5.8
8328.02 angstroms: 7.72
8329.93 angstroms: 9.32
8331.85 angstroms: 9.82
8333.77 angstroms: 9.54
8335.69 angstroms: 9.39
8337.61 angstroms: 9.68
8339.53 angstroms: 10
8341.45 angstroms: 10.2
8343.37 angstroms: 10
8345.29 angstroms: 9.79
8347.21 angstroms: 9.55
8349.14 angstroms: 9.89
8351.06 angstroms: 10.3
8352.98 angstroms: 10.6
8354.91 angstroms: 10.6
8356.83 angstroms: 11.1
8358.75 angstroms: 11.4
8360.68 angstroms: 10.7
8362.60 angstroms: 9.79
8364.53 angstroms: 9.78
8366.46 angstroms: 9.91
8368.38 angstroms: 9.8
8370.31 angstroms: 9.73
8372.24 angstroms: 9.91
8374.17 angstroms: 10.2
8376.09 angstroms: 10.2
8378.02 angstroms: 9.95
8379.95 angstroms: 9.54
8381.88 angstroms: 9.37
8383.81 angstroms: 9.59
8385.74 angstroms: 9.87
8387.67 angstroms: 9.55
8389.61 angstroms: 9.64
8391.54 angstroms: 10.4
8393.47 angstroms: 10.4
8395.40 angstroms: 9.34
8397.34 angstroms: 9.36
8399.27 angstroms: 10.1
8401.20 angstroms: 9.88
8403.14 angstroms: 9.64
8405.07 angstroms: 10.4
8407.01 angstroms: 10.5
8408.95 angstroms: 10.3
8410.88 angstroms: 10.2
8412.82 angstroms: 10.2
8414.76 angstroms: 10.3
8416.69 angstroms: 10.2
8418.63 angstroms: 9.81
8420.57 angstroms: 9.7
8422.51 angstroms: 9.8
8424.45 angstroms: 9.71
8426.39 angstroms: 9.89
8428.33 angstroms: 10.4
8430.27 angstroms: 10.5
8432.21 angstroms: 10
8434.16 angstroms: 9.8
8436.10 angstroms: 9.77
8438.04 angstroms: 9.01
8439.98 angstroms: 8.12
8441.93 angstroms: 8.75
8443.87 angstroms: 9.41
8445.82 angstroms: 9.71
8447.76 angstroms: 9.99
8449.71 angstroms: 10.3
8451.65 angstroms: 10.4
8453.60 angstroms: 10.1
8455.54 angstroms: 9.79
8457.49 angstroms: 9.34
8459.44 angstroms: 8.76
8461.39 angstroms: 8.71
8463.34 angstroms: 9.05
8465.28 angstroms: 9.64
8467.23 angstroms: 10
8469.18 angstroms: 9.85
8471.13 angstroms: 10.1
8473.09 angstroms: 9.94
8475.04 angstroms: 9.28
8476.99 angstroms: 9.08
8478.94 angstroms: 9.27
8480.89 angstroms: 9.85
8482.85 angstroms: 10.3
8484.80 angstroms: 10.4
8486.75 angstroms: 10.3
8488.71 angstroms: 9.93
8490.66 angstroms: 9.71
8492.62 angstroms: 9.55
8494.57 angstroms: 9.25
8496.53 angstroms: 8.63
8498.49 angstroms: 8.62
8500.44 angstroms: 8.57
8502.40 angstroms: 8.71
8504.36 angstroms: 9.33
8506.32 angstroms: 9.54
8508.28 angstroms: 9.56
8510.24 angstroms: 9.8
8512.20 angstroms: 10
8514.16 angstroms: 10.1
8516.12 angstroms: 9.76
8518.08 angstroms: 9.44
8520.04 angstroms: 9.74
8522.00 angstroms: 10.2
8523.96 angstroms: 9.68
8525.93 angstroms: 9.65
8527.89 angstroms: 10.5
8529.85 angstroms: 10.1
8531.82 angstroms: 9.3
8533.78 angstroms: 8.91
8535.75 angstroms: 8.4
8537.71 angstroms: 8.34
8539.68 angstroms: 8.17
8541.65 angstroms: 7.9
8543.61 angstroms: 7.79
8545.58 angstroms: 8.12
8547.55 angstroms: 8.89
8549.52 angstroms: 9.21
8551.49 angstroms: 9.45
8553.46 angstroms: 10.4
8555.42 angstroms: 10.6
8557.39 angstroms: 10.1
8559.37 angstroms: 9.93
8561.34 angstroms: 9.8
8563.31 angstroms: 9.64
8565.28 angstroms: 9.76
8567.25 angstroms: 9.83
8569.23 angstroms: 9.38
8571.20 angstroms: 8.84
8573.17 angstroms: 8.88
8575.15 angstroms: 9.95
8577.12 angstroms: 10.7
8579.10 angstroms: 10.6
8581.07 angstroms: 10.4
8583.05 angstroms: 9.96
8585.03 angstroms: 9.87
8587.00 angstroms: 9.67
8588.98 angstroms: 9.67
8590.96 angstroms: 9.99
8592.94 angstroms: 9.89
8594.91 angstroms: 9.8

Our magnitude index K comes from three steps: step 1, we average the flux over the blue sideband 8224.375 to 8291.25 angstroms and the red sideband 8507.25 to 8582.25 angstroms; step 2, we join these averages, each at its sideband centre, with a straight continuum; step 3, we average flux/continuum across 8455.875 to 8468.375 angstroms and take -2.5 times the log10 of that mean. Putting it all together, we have 0.06 mag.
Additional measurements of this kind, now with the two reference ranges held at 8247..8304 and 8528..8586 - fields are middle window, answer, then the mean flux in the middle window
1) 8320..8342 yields 0.15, 8.97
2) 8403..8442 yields 0.01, 9.89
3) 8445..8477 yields 0.02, 9.67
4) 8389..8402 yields 0.02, 9.89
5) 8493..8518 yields 0.04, 9.33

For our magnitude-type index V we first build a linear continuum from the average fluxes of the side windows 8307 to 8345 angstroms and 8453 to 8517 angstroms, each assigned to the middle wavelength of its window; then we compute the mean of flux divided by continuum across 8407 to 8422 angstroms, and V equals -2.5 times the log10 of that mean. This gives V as -0.07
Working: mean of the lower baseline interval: 9.51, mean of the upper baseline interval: 9.54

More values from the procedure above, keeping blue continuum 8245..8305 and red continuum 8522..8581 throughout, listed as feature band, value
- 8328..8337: 0.11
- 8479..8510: 0.02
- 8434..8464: 0.05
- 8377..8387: 0.05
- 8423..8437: -0.01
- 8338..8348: 0.04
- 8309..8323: 0.01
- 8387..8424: 0.00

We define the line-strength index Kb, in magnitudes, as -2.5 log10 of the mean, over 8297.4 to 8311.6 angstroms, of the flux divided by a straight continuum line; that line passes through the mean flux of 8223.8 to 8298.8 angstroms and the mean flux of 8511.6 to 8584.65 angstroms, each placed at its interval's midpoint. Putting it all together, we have 0.081 mag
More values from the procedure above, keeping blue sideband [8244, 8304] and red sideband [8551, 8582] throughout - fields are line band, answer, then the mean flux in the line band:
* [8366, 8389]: 0.05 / 9.8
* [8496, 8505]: 0.15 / 8.76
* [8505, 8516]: 0.03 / 9.78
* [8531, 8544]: 0.18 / 8.42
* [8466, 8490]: 0.03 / 9.85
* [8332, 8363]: 0.02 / 10.2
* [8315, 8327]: 0.15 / 9.08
